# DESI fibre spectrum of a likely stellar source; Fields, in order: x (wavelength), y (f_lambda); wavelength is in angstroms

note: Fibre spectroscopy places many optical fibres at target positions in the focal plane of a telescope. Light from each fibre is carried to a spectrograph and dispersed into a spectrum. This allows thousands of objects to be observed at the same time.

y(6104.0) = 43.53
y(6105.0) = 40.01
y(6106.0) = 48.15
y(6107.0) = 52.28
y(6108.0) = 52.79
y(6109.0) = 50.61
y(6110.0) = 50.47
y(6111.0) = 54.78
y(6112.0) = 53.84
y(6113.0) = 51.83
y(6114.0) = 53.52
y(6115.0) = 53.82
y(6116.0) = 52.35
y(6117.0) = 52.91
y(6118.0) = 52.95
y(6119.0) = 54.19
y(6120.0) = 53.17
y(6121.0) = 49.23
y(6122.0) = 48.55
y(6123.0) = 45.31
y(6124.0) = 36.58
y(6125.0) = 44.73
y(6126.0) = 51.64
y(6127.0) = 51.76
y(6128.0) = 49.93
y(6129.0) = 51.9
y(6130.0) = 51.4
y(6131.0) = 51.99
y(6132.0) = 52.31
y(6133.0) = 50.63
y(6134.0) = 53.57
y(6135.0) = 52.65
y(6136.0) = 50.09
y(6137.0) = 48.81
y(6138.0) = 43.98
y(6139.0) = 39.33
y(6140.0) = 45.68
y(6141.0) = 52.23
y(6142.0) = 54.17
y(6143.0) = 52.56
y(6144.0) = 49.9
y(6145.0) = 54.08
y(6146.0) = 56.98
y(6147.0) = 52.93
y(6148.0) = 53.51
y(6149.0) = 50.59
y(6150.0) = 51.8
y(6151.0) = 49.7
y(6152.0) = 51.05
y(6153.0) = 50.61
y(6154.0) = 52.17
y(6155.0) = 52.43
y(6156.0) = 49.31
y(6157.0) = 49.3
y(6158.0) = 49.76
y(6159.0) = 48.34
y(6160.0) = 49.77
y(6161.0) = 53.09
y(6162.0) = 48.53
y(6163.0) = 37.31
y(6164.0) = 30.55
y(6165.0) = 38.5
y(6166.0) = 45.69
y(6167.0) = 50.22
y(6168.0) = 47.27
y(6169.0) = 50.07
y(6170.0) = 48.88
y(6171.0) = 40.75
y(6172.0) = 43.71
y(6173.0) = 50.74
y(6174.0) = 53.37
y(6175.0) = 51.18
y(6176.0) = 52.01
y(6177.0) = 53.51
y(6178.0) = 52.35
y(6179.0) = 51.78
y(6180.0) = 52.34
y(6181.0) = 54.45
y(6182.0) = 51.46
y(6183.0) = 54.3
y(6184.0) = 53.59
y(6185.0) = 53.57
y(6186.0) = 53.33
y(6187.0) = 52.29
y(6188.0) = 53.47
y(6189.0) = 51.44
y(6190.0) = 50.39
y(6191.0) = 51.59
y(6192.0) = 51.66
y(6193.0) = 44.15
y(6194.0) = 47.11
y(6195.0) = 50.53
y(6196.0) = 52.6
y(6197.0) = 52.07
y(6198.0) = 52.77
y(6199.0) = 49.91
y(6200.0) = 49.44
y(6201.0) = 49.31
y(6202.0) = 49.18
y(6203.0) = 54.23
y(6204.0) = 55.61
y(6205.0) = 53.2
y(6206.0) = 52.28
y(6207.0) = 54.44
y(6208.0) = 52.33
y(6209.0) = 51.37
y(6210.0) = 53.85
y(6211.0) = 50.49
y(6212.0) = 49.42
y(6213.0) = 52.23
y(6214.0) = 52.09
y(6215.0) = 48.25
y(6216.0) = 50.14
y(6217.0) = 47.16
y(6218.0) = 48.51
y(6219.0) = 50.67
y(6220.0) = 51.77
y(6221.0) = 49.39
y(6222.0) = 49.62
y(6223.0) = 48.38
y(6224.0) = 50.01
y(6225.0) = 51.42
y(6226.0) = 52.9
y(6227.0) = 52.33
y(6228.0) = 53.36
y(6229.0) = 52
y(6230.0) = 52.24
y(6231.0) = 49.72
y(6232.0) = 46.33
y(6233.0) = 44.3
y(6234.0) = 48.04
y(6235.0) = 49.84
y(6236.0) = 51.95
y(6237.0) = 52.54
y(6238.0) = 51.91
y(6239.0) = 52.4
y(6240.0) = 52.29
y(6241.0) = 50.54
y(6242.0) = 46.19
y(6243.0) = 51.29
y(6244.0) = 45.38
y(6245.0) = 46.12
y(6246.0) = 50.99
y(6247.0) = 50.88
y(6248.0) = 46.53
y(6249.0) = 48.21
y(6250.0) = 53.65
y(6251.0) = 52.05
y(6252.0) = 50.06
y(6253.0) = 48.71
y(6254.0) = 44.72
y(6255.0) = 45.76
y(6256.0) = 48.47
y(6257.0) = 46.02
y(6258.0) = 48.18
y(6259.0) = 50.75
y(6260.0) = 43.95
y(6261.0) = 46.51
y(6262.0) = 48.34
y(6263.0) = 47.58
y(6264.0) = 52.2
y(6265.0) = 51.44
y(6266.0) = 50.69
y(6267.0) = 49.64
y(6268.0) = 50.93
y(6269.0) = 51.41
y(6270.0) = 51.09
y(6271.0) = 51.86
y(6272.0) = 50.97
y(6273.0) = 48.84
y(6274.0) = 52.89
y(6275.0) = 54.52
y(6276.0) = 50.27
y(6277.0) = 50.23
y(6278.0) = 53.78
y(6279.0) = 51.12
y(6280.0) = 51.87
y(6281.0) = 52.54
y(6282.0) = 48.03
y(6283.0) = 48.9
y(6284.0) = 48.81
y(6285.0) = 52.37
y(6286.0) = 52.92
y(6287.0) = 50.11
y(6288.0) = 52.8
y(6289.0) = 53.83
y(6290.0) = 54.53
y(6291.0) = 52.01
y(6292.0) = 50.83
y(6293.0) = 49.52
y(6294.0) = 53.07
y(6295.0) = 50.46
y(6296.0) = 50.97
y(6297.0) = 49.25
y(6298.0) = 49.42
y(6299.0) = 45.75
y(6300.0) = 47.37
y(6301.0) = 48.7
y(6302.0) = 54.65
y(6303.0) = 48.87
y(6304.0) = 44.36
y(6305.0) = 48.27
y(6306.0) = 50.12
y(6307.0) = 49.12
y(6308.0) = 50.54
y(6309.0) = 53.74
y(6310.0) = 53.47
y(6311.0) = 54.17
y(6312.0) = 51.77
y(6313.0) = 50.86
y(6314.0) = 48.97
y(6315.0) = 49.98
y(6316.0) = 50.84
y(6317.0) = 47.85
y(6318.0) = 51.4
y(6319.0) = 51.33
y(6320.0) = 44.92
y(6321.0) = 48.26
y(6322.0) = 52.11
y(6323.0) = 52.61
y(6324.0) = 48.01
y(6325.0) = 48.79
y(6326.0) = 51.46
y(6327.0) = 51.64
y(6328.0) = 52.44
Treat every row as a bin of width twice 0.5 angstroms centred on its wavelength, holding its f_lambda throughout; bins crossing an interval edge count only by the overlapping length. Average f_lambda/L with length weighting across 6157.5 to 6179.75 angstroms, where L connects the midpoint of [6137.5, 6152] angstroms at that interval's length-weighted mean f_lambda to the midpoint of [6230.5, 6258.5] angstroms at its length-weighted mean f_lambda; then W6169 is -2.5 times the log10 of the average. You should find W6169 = 0.06 mag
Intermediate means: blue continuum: 50.5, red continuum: 49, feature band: 47.7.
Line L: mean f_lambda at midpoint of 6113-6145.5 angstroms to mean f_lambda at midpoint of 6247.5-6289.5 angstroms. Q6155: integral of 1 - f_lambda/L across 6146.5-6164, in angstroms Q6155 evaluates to 0.3 angstroms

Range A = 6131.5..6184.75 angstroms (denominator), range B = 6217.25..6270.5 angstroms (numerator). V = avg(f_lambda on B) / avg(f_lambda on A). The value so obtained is 1.00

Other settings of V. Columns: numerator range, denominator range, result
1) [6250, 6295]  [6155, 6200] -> 1.02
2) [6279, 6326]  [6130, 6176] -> 1.03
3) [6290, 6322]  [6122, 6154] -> 1.00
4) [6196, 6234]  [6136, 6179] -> 1.04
